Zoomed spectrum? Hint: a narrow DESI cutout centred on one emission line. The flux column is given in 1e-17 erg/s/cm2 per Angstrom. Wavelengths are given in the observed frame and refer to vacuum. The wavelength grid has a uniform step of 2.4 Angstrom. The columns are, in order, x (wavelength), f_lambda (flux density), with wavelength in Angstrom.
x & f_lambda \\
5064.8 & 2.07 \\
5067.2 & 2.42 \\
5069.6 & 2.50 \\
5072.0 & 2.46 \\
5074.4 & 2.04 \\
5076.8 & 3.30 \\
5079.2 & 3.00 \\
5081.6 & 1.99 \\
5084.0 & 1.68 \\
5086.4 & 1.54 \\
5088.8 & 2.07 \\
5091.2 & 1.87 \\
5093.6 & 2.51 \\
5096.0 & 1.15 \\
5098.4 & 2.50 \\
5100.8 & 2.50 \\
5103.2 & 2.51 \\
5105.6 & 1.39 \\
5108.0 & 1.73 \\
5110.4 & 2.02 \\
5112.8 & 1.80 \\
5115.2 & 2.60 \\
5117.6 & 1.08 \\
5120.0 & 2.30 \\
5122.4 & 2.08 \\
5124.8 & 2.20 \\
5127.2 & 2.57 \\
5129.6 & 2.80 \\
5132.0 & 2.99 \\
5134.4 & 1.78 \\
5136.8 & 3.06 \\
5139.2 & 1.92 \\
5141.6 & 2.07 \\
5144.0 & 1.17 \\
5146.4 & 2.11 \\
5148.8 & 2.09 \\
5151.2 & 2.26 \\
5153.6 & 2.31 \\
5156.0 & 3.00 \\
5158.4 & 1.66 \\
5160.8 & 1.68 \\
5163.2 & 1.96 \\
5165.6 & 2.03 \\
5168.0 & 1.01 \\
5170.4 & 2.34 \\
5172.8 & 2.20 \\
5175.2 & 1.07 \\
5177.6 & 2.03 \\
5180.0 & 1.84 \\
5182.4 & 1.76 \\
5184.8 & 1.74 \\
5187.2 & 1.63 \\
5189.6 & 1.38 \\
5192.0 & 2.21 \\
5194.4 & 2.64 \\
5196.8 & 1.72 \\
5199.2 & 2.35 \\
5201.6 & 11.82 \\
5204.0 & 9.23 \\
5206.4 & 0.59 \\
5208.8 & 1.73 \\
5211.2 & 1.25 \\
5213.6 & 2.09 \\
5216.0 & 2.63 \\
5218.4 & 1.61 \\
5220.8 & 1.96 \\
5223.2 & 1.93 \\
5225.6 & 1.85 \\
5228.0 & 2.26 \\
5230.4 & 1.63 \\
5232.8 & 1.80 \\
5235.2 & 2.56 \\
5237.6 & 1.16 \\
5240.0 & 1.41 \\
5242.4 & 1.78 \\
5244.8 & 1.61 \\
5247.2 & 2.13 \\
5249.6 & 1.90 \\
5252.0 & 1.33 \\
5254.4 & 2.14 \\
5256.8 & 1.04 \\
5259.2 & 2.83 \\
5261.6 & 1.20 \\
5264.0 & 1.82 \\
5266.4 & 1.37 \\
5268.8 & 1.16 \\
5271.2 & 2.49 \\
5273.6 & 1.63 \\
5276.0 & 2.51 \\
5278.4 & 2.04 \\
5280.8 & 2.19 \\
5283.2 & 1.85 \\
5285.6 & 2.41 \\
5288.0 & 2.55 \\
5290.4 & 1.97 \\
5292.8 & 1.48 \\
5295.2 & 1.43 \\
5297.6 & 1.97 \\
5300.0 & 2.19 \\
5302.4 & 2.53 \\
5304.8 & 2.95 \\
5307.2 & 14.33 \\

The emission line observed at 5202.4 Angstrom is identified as Hbeta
